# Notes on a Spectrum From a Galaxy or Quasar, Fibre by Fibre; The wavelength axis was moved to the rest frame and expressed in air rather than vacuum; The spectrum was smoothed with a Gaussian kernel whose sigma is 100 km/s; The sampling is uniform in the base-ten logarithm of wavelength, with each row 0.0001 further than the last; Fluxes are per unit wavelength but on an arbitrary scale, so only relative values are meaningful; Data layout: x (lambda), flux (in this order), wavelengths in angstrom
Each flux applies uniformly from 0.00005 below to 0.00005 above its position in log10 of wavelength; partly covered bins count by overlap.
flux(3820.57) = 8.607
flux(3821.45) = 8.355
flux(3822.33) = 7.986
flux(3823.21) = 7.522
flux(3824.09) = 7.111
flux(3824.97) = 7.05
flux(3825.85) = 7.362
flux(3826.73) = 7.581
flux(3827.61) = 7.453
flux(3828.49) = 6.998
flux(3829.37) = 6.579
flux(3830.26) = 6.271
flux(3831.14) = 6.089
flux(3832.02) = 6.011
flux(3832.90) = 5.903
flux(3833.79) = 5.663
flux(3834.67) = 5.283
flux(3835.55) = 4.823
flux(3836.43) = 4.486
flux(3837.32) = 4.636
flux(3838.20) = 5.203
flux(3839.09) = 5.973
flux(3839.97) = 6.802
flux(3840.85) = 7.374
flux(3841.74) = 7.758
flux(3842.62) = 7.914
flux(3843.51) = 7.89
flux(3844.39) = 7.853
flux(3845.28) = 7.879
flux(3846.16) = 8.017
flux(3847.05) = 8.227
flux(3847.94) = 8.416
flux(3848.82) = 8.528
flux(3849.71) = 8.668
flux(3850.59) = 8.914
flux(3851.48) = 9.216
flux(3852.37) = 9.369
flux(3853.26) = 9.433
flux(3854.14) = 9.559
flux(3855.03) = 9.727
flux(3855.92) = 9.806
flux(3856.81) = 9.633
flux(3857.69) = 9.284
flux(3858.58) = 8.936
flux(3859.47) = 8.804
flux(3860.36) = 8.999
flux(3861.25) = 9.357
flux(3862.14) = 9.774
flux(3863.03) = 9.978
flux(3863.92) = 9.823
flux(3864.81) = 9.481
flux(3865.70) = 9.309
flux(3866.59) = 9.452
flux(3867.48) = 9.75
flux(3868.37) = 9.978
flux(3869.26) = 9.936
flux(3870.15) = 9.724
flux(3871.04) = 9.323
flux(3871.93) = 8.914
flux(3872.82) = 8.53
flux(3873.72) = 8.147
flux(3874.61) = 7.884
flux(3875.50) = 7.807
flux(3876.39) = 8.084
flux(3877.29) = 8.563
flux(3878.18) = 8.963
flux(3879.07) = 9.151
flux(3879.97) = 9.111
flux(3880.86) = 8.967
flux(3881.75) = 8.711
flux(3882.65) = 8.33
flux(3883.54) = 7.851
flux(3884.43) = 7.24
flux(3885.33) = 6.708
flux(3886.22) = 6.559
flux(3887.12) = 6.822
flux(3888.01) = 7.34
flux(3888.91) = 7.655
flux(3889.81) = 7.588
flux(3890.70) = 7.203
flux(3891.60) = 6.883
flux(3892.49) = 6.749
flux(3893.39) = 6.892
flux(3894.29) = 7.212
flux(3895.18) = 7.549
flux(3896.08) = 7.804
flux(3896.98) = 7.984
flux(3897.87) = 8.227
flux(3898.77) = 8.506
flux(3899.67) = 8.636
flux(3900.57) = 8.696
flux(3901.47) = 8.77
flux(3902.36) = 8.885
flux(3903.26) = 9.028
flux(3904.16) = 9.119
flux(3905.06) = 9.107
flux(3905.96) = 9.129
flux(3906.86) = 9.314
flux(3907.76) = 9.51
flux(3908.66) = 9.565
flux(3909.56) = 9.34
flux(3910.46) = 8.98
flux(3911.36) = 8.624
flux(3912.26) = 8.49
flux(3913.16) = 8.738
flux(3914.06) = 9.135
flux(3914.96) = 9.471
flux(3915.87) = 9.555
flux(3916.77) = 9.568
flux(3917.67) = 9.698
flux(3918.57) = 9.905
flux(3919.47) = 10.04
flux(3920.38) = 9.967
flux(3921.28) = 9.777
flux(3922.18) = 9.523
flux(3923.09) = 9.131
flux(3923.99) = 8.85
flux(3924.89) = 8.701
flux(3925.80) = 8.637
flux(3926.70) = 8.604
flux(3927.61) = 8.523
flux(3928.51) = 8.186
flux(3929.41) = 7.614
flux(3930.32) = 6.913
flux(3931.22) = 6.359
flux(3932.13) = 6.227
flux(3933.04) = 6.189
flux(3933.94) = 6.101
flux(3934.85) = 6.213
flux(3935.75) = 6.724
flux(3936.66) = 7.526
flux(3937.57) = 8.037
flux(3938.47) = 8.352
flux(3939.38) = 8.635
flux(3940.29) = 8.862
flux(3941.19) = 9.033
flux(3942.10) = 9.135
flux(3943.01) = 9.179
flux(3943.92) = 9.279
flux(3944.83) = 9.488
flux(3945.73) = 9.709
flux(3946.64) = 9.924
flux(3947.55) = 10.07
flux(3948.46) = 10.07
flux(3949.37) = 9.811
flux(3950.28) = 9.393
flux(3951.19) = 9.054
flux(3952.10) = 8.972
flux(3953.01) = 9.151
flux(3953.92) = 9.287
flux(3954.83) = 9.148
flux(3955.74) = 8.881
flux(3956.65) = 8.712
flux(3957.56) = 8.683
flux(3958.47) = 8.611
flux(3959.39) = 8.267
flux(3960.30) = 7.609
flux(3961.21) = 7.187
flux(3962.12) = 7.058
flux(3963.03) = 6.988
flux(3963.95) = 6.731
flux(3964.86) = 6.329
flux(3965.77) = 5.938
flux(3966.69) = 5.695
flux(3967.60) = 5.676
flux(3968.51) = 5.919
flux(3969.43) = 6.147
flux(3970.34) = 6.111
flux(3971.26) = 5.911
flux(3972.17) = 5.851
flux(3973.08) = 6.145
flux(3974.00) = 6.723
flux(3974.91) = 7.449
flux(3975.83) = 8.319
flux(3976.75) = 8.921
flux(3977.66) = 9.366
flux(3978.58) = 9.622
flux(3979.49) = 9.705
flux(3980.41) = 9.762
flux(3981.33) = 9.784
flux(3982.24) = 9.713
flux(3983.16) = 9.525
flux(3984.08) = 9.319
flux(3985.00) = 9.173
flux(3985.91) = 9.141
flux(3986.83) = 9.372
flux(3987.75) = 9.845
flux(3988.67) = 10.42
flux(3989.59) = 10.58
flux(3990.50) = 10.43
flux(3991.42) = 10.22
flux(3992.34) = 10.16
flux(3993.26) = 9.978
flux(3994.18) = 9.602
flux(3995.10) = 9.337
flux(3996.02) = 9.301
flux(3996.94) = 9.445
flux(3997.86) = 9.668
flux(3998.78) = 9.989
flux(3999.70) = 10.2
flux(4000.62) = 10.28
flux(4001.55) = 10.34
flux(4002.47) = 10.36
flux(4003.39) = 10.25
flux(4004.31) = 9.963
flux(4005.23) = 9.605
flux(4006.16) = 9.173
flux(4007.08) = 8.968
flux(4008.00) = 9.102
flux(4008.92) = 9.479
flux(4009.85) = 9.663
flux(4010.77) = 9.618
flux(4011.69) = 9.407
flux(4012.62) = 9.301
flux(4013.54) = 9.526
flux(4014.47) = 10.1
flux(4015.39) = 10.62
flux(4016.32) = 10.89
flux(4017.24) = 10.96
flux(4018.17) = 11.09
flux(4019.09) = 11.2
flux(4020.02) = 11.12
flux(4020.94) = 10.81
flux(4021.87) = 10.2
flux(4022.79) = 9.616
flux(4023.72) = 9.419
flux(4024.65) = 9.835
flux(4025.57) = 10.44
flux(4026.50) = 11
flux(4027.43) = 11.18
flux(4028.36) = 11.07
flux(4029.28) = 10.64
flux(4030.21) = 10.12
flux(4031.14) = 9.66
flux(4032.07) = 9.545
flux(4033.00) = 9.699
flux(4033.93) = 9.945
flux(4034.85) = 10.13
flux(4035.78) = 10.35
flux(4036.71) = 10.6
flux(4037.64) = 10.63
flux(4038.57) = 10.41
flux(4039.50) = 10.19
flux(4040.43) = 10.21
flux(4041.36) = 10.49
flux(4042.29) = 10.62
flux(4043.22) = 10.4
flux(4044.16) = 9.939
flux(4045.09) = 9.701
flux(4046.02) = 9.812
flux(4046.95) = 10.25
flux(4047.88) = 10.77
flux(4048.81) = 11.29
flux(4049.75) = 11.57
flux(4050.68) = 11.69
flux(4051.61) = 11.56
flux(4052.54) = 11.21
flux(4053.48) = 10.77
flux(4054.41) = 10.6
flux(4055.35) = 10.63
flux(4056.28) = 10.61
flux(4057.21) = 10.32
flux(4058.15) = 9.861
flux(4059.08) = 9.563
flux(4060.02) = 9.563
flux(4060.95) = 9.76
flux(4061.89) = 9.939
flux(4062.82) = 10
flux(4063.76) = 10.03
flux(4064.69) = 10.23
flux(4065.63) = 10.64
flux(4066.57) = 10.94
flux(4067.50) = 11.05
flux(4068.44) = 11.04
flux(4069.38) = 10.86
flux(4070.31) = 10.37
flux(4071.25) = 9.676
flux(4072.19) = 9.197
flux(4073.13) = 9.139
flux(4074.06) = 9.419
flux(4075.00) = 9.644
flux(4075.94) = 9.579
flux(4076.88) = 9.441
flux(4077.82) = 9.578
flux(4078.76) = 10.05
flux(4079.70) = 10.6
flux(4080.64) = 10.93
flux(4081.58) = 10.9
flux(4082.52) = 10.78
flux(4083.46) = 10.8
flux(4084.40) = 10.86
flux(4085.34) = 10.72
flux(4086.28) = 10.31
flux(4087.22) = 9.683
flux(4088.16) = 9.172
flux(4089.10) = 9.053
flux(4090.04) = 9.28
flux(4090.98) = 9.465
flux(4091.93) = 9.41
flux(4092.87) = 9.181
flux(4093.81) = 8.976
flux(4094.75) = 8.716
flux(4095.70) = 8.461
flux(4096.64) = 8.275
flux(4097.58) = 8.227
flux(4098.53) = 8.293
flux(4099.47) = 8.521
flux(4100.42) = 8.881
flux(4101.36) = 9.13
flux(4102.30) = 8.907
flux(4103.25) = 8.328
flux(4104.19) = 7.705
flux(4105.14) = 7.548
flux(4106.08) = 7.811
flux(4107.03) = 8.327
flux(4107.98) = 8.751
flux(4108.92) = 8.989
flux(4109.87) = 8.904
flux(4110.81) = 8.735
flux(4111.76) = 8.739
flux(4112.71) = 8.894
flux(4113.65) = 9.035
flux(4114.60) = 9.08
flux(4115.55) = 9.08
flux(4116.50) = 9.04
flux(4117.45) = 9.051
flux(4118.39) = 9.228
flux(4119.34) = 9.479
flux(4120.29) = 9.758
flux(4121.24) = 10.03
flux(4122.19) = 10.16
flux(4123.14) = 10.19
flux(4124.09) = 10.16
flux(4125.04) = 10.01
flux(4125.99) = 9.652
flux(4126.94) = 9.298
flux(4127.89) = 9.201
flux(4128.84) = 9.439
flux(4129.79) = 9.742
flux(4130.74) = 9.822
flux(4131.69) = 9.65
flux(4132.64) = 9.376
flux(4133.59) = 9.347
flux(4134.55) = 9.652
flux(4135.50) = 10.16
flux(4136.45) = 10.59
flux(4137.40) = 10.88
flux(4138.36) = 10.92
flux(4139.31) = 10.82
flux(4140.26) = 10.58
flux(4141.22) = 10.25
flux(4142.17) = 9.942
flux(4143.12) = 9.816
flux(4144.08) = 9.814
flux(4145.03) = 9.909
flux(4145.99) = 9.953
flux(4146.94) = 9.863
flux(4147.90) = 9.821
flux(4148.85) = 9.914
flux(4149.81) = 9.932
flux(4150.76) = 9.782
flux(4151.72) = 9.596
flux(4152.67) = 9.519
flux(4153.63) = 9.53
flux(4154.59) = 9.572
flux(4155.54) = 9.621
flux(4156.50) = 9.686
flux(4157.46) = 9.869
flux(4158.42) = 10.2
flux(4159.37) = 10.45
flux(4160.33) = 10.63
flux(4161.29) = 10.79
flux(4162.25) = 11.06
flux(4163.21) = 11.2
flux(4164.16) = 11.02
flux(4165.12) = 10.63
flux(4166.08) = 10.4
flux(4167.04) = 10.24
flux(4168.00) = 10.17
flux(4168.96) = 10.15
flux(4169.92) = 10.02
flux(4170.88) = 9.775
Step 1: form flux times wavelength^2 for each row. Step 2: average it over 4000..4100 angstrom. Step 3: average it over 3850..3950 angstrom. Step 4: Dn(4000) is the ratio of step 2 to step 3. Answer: 1.3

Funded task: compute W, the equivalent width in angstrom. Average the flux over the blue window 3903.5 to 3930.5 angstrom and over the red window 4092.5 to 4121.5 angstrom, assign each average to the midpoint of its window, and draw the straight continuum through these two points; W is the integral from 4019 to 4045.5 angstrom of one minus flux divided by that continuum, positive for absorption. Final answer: -4.2 angstrom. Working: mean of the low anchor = 9.08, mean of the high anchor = 8.77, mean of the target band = 10.3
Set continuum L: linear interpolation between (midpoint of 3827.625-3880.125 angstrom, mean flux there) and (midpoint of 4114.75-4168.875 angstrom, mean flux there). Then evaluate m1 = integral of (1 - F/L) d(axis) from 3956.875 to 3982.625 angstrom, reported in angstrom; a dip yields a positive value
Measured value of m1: 4.0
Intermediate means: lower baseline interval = 8.16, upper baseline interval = 9.97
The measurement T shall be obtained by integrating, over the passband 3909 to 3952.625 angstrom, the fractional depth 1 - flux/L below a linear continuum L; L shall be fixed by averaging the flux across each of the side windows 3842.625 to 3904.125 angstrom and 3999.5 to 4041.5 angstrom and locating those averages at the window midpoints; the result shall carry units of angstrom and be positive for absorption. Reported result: 2.2 angstrom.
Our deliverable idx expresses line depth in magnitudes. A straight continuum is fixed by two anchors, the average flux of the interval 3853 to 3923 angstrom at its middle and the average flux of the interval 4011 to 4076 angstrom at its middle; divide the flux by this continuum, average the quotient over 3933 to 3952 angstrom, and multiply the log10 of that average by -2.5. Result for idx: 0.08 mag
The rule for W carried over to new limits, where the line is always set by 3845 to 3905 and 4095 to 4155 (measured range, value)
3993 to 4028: -3.9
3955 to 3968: 2.2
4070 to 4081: -0.7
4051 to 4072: -2.8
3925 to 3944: 2.1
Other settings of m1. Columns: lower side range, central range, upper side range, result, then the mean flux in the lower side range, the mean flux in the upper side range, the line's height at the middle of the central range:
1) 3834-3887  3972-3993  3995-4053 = 1.27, 8.33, 10.2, 9.75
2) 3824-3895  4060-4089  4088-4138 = -3.76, 7.97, 9.17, 8.99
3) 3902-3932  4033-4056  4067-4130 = -3.18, 8.94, 9.42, 9.27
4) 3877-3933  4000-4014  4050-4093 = -0.25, 8.42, 10.2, 9.5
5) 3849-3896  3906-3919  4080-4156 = -0.78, 8.6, 9.5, 8.75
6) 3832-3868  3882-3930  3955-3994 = -1.77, 8.13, 8.26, 8.19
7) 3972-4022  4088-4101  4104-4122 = 0.24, 9.64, 8.89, 9.01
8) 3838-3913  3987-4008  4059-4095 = -1.11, 8.5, 9.97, 9.39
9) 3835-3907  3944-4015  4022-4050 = 5.55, 8.3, 10.3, 9.62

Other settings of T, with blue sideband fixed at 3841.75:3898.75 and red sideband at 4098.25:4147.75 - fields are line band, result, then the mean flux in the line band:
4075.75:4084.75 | -1.1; 10.4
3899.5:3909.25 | -0.5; 9.09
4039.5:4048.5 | -1.1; 10.3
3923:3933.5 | 1.1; 7.78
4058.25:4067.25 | -0.9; 10.1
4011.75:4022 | -1.7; 10.5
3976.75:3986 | -0.6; 9.5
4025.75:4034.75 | -1.2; 10.3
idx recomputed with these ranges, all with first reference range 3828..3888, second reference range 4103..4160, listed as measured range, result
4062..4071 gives -0.14 mag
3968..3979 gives 0.21 mag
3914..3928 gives -0.11 mag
